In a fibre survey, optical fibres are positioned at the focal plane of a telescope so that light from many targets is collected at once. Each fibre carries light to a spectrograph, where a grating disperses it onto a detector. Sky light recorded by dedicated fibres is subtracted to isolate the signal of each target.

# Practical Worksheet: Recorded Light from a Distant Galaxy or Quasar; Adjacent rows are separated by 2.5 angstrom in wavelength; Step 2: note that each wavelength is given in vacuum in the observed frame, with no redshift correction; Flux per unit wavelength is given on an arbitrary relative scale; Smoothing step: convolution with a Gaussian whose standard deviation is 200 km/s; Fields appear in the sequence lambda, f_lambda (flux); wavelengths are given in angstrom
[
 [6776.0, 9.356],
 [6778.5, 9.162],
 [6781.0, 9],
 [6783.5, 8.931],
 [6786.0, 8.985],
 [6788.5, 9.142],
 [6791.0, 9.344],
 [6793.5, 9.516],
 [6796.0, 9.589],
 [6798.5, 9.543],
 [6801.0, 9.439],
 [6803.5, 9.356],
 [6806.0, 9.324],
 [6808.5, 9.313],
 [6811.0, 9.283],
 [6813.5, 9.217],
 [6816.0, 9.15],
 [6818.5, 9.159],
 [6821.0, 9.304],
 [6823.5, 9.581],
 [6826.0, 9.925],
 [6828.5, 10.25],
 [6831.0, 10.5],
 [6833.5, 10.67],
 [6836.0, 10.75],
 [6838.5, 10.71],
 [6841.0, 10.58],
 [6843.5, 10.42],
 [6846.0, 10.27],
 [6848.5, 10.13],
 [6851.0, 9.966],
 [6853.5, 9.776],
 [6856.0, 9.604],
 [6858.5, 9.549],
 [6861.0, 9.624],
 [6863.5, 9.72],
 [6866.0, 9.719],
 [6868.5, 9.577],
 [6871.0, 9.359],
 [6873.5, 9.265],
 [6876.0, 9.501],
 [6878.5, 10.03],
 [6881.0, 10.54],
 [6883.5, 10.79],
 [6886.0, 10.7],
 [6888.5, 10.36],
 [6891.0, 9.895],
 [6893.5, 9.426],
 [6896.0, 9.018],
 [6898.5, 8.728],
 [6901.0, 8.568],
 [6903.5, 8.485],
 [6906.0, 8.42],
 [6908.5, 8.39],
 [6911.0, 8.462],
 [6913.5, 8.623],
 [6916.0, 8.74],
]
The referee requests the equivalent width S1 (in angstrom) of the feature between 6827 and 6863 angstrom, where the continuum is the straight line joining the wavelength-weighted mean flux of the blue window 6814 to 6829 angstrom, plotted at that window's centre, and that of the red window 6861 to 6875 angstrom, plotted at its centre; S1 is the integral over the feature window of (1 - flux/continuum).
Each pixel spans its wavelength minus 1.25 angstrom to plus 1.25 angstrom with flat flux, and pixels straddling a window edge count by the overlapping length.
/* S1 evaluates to -2.5 angstrom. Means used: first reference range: 9.51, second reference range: 9.54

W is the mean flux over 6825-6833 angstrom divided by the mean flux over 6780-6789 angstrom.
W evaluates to 1.1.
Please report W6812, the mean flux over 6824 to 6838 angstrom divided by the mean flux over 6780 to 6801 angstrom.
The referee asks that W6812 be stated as 1.12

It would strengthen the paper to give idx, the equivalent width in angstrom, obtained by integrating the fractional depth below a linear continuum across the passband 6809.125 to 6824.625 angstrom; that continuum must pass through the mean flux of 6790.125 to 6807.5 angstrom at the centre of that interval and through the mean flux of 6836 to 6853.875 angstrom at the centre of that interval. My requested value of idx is 0.80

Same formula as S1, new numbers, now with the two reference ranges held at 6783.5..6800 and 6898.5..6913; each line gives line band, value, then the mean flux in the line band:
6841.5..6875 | -3.6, 9.78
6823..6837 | -2.0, 10.3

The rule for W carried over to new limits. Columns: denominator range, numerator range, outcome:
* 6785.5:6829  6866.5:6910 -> 1.01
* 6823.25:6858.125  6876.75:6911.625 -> 0.92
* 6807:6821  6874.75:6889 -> 1.12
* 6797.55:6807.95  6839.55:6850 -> 1.10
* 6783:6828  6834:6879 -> 1.06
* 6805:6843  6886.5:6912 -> 0.92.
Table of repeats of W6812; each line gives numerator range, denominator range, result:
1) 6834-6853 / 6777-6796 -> 1.13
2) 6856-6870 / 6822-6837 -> 0.94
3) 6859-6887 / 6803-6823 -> 1.07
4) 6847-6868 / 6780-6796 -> 1.06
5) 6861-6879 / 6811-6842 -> 0.96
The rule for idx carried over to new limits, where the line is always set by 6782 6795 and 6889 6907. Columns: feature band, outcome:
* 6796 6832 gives -1.5 angstrom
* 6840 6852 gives -1.6 angstrom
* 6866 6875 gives -0.4 angstrom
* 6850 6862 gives -0.8 angstrom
